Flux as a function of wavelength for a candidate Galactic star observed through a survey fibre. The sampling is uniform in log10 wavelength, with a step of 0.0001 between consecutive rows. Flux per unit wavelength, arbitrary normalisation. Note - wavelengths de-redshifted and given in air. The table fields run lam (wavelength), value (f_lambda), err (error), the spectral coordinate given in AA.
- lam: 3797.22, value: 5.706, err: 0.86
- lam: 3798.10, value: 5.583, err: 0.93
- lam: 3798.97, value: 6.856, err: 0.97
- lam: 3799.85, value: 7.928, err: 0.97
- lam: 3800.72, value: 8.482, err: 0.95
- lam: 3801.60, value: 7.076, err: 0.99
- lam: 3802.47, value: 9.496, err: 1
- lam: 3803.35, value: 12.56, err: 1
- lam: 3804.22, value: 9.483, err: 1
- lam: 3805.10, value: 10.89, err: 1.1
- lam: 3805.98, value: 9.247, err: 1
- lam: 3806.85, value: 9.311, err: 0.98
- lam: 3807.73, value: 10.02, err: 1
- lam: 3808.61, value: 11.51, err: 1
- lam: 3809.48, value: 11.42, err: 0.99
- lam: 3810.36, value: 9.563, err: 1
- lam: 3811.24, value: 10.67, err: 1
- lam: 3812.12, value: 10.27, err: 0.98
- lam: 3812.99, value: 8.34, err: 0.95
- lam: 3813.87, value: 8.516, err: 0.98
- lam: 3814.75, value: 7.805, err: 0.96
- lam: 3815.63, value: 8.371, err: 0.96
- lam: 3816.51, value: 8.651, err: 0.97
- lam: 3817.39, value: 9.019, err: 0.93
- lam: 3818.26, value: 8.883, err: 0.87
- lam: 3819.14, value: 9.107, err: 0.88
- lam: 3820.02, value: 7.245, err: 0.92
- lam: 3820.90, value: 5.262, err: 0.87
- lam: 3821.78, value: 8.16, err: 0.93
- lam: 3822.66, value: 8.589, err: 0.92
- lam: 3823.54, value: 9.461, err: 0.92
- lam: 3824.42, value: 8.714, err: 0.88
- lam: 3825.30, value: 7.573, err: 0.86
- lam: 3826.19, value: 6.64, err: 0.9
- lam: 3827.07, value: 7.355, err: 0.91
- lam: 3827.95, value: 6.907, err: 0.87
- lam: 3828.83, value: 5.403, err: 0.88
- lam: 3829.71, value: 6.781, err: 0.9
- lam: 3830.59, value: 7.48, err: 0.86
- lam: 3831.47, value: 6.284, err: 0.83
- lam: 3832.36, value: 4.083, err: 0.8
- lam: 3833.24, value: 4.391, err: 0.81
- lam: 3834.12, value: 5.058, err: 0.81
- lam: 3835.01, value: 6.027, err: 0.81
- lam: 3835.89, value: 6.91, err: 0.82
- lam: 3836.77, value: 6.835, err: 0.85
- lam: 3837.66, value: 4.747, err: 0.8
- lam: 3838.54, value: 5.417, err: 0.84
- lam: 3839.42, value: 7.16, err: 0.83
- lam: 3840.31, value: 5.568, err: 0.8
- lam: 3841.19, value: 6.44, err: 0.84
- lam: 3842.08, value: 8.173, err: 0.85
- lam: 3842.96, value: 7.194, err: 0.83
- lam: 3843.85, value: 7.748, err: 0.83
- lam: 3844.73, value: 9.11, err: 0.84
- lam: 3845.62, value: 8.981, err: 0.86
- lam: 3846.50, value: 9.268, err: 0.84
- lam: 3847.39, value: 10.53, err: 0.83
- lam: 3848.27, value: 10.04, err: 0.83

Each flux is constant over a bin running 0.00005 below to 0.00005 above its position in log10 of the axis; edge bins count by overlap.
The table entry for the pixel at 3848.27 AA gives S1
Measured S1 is 10.04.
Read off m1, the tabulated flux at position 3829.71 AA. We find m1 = 6.781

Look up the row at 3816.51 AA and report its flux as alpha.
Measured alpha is 8.651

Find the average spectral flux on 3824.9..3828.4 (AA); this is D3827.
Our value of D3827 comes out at 7.1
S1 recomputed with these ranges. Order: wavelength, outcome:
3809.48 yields 11.42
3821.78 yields 8.16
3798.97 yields 6.856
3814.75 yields 7.805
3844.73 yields 9.11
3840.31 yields 5.568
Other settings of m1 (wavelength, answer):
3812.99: 8.34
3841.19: 6.44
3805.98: 9.247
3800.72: 8.482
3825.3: 7.573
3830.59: 7.48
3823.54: 9.461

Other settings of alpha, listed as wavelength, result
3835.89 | 6.91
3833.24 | 4.391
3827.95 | 6.907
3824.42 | 8.714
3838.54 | 5.417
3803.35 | 12.56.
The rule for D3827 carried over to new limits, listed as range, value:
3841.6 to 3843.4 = 7.66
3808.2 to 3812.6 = 10.7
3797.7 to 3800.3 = 6.83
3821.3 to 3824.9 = 8.68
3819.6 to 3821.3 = 6.26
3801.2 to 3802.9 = 8.33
